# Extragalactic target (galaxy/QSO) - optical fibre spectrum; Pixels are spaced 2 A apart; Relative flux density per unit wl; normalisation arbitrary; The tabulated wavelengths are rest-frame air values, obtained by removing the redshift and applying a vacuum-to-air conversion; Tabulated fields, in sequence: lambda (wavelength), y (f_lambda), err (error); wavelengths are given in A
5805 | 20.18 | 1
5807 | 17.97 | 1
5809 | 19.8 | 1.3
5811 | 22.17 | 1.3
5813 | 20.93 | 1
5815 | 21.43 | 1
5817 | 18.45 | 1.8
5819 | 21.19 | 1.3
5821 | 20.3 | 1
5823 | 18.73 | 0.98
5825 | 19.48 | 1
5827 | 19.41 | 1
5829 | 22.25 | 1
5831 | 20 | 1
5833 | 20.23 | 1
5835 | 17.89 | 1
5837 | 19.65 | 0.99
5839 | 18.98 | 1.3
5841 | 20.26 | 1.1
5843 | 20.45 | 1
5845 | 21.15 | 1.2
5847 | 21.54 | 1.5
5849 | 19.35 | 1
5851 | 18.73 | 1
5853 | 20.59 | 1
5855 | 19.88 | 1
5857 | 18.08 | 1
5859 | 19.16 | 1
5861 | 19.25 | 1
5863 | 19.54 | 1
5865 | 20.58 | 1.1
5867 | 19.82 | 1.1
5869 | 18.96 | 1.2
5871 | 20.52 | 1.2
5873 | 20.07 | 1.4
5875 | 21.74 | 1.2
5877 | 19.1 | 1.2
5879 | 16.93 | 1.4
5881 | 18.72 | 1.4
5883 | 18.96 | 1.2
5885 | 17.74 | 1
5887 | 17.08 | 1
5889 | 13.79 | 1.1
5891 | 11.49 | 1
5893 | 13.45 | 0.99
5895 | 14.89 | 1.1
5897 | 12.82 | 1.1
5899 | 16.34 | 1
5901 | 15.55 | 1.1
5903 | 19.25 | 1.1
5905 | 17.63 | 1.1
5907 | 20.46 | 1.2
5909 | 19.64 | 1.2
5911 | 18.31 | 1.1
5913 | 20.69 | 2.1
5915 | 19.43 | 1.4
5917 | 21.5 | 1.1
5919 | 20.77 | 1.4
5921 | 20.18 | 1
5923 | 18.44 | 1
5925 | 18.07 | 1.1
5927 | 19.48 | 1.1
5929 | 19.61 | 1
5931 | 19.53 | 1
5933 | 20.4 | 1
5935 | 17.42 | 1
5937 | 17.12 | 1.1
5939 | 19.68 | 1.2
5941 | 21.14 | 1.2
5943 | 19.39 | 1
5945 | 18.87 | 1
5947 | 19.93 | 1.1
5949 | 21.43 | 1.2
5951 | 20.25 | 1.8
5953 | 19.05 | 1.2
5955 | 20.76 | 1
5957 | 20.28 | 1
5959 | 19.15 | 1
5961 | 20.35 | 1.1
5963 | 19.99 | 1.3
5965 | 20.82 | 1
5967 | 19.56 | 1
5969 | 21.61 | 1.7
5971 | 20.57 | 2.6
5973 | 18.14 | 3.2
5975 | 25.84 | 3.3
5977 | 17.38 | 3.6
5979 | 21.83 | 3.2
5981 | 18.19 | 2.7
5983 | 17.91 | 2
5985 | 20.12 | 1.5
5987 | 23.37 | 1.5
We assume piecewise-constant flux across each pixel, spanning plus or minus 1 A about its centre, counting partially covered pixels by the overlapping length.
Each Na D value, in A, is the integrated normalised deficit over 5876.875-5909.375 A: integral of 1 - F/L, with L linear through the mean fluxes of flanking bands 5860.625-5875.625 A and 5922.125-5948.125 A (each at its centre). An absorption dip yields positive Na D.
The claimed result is 5.2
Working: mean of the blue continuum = 20.1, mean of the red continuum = 19.2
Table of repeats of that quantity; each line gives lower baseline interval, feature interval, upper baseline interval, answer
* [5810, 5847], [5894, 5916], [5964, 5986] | 2.7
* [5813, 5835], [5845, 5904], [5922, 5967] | 5.2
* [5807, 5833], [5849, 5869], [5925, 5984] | 0.6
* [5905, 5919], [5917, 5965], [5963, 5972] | 1.3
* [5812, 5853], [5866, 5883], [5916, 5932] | 0.4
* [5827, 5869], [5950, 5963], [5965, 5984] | 0.1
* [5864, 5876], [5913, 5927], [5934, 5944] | -0.3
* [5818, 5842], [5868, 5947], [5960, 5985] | 6.6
